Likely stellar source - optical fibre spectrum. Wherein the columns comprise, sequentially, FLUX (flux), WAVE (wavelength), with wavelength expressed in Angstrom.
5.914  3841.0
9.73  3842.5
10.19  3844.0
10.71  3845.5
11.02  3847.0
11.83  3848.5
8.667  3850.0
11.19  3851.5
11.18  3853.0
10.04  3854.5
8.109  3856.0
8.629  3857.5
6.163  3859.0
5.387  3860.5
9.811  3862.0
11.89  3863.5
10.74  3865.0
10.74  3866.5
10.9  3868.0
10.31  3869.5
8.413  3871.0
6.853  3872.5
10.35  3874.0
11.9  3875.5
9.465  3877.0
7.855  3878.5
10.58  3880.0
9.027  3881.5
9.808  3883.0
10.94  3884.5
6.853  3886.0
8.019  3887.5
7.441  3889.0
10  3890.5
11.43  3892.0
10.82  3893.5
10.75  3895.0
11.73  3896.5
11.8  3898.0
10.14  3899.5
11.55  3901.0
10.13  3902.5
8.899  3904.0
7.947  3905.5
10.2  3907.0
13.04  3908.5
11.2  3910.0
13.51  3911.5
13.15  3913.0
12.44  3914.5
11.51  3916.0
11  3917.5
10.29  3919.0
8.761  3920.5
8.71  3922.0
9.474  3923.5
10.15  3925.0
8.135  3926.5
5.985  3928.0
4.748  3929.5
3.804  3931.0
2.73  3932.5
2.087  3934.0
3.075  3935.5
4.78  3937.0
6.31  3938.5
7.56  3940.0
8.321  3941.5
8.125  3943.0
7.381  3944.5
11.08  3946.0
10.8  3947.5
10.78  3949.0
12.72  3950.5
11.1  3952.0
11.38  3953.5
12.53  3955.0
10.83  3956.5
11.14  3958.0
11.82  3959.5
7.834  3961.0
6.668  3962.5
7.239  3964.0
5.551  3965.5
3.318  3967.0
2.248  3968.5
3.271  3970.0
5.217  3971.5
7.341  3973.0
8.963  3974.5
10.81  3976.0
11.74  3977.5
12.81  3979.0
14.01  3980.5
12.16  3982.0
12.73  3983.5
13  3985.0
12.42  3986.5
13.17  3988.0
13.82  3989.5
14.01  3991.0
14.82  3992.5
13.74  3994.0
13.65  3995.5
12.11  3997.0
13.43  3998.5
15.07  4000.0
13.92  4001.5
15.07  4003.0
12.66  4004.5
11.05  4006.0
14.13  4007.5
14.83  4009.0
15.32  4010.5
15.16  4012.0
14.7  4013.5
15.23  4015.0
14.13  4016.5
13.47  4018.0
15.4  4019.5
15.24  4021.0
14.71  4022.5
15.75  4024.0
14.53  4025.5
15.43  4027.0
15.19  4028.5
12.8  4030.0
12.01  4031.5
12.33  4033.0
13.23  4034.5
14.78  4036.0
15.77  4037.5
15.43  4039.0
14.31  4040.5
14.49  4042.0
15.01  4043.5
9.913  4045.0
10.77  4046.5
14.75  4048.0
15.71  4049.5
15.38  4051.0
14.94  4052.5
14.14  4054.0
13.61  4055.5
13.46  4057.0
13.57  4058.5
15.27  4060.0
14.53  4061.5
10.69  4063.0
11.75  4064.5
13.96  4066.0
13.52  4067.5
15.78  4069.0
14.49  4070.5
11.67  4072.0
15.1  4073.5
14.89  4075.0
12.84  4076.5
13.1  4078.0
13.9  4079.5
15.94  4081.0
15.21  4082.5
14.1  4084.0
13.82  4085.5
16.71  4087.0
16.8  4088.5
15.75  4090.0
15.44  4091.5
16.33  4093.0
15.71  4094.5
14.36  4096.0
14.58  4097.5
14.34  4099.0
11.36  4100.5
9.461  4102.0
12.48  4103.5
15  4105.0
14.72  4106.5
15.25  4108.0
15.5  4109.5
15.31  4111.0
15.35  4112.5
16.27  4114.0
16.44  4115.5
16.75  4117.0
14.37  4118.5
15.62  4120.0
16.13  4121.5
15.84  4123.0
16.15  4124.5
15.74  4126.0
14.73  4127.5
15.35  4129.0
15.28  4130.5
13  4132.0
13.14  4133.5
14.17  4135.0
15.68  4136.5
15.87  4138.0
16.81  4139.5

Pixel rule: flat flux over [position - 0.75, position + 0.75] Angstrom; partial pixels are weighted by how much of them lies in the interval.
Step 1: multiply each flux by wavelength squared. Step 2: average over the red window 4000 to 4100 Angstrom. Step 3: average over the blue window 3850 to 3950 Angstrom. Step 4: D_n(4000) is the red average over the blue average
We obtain 1.7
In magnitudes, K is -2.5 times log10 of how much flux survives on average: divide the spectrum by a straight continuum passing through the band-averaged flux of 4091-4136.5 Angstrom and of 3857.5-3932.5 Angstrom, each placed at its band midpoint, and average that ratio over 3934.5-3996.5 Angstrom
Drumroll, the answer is 0.17 mag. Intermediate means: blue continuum 9.61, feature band 9.74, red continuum 14.8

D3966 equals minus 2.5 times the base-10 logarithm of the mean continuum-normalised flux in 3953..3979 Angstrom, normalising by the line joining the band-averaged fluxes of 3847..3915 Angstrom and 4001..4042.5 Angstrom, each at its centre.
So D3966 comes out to 0.46 mag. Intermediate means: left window 10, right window 14.3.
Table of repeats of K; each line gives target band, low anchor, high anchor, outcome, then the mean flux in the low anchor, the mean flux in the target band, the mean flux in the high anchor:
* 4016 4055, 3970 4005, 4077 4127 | -0.065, 12.3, 14.2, 15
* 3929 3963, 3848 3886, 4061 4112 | 0.350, 9.56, 8.19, 14.3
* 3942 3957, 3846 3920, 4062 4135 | 0.085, 10.1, 10.6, 14.6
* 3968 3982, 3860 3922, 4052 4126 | 0.344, 10.2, 8.8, 14.5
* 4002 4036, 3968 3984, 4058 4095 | -0.234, 9.26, 14.2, 14.4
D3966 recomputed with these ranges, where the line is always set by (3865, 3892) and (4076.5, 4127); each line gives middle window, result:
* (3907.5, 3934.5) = 0.16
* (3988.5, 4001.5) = -0.12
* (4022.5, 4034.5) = -0.07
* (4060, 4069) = 0.06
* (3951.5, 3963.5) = 0.11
